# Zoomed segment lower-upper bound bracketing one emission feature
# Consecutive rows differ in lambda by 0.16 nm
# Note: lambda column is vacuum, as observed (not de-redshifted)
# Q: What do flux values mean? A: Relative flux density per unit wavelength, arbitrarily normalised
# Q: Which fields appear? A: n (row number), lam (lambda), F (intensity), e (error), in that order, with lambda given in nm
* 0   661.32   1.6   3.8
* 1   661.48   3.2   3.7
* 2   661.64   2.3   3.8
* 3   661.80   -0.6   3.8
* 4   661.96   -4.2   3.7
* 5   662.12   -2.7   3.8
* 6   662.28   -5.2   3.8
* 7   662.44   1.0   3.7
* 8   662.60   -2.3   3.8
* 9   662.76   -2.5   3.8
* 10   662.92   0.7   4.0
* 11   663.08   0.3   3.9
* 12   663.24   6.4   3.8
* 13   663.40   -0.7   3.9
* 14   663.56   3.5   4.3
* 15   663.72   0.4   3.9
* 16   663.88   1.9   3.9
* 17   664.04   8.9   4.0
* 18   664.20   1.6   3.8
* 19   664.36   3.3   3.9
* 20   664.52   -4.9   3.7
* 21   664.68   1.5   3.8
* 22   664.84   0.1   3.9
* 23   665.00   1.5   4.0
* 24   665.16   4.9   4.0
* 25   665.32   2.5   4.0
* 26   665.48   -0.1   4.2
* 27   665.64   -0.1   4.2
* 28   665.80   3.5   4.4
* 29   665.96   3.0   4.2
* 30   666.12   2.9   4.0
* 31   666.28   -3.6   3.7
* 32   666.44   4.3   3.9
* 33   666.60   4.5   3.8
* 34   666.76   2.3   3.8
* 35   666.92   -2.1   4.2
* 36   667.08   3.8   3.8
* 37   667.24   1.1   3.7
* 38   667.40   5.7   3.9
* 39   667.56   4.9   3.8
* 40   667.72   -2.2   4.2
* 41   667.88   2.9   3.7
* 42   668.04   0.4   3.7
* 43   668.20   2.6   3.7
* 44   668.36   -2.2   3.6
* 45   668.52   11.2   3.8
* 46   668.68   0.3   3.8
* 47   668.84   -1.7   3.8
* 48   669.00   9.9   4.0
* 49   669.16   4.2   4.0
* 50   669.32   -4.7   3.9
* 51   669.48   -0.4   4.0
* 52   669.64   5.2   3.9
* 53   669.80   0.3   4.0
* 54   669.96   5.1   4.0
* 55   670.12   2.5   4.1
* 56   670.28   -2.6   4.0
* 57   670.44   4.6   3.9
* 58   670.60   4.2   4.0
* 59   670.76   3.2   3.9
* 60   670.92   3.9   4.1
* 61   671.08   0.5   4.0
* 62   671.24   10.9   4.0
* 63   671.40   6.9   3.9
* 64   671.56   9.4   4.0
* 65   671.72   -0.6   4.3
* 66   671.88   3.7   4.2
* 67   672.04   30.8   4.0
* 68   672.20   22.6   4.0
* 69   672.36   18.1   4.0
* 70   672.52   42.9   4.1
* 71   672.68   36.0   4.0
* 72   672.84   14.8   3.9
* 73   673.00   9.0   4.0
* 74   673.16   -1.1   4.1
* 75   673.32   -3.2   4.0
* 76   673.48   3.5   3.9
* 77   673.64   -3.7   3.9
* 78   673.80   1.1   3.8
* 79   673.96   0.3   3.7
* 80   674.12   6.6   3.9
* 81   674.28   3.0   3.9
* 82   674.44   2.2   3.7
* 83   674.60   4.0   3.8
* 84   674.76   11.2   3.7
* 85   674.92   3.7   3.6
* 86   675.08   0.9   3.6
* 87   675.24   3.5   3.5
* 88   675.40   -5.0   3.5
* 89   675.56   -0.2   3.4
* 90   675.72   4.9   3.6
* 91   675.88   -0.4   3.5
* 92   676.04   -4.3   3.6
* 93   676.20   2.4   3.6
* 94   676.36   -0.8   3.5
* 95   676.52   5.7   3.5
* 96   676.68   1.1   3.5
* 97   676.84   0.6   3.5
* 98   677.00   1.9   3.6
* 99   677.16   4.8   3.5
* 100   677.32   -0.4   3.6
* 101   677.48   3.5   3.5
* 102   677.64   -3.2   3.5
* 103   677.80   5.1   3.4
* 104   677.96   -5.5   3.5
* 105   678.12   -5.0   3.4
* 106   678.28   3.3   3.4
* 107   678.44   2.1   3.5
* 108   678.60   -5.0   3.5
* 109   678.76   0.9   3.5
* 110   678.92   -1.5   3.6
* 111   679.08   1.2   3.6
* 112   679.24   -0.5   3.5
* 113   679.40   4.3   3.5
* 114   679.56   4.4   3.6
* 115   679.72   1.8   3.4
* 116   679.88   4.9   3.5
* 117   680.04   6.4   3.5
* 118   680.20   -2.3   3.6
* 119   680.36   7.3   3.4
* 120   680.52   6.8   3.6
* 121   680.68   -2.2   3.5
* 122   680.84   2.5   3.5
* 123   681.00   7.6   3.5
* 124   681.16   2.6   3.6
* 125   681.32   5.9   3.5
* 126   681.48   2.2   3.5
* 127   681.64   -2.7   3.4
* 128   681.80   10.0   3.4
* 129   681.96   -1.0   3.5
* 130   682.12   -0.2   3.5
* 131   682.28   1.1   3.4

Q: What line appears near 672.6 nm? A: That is [O II]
